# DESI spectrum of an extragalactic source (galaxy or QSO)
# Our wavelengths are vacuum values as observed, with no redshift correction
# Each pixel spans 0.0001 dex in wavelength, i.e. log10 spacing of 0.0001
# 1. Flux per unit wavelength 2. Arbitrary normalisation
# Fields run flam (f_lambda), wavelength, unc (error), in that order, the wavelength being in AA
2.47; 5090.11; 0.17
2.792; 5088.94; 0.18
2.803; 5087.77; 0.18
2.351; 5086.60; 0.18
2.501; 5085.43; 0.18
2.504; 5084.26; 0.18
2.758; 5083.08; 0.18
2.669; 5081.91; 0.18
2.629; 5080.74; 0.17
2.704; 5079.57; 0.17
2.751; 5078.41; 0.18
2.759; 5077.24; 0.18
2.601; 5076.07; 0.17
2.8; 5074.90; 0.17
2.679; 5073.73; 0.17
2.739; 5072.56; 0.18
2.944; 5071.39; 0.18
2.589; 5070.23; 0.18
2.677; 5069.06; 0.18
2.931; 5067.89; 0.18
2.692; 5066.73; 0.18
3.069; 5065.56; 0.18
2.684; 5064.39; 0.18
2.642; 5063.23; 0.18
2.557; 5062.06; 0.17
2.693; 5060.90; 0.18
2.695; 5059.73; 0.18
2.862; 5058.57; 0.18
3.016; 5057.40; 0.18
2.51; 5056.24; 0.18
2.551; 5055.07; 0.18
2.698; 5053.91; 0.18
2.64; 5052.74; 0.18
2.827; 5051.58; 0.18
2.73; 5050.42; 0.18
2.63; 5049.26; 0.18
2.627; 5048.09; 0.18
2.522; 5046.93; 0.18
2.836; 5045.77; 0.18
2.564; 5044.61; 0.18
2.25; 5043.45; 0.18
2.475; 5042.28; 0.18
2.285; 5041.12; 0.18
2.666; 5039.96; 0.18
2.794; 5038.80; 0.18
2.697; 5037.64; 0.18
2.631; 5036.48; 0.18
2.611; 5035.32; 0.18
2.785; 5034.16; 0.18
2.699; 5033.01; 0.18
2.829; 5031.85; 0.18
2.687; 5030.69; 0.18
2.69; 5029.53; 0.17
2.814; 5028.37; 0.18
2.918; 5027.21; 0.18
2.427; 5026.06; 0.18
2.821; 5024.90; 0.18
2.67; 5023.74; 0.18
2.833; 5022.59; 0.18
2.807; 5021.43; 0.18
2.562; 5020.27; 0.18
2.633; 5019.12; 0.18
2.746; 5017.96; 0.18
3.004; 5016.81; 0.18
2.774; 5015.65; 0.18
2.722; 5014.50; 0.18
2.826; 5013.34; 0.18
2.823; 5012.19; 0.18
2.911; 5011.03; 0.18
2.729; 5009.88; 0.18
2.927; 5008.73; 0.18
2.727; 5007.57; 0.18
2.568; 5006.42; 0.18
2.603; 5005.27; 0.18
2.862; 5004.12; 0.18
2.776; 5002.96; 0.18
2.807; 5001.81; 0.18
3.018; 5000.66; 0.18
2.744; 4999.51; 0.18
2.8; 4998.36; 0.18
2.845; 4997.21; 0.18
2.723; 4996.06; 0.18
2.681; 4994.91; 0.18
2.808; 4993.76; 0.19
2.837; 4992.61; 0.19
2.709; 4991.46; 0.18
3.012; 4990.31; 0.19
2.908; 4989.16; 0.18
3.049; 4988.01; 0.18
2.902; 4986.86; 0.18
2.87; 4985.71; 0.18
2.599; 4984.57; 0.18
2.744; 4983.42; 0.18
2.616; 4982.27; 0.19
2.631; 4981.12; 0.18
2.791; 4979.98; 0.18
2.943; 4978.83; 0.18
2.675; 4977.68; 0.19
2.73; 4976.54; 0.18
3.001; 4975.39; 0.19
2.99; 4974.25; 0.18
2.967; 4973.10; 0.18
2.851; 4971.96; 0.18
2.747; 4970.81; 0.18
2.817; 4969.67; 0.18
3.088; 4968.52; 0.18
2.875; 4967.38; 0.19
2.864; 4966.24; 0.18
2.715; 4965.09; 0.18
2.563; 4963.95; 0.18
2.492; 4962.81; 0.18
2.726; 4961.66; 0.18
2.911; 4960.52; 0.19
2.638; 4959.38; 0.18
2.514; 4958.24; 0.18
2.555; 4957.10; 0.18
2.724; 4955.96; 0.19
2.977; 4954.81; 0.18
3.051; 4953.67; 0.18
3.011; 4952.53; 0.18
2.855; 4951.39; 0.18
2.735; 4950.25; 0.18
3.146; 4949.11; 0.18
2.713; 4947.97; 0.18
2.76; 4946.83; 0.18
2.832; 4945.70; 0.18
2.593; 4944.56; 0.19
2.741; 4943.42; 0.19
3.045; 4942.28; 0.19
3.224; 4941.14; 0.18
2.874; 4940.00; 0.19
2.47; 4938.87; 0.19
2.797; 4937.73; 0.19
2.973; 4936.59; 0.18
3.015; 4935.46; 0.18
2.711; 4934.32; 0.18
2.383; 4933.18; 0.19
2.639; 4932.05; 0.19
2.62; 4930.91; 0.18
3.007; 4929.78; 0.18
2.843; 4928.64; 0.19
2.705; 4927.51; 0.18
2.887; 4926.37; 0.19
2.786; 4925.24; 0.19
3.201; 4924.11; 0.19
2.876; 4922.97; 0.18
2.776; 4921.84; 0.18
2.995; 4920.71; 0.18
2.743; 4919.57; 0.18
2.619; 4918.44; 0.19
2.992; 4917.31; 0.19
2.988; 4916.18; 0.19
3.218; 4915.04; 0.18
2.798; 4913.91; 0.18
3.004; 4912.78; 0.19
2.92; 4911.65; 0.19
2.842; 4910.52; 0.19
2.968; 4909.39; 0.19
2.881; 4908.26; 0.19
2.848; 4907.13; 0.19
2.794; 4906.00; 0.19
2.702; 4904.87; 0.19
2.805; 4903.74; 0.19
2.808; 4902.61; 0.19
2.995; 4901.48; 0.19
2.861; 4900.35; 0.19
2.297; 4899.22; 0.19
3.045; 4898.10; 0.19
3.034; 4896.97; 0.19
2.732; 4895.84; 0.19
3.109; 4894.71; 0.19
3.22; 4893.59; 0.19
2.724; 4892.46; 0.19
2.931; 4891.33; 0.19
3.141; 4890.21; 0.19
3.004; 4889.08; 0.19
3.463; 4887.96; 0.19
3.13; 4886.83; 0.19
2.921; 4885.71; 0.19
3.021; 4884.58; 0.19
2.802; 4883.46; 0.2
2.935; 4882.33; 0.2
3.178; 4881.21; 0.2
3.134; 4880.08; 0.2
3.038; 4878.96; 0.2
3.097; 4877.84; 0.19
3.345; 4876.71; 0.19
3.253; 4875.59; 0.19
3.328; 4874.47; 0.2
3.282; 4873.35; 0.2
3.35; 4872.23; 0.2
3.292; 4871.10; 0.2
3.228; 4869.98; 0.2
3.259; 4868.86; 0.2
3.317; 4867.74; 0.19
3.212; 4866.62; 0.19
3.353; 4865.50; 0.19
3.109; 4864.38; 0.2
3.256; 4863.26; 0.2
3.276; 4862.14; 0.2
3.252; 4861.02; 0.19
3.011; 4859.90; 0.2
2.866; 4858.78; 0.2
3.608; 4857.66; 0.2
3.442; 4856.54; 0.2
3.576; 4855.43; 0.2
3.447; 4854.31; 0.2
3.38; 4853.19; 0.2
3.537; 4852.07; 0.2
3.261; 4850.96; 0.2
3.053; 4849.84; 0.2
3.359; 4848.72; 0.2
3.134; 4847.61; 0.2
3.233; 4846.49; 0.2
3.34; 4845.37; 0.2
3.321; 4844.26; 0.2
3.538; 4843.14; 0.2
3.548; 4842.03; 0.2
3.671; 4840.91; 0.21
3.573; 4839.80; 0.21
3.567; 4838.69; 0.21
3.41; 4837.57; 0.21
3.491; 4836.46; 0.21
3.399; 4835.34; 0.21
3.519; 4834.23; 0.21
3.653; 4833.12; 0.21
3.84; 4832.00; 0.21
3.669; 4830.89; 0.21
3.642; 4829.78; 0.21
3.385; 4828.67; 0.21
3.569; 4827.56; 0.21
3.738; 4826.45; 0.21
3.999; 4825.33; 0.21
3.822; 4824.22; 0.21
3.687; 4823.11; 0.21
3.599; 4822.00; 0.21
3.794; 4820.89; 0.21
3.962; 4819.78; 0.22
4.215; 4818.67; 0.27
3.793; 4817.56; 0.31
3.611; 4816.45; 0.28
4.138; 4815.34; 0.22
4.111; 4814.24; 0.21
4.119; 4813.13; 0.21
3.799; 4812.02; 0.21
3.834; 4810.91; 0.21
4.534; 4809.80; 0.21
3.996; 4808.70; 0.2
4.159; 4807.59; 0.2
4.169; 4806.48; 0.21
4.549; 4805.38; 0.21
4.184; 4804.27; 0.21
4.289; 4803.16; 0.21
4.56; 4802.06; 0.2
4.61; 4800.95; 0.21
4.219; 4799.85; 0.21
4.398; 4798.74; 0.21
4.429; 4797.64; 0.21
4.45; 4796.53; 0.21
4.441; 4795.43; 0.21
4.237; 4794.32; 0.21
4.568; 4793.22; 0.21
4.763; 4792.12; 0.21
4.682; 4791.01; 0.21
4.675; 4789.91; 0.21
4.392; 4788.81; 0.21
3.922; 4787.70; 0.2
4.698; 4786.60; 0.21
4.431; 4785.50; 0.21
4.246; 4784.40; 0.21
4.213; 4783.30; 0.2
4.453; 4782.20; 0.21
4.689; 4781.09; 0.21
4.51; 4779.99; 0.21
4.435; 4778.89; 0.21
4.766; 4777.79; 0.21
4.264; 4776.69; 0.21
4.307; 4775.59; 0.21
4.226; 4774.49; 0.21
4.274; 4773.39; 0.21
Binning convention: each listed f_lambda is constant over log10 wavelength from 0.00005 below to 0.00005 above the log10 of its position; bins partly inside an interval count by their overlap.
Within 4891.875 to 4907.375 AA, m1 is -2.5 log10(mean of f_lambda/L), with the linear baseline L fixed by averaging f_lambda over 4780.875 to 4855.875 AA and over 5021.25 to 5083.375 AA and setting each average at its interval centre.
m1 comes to 0.22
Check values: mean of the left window 3.93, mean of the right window 2.7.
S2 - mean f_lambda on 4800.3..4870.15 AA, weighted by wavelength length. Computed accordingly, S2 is 3.65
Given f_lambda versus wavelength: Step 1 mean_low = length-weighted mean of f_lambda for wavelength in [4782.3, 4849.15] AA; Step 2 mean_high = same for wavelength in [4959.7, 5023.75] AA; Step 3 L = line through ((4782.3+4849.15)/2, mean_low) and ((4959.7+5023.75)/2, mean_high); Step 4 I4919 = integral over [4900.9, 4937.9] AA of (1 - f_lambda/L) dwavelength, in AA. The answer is 4.8 AA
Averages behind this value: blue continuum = 3.97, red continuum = 2.8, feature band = 2.85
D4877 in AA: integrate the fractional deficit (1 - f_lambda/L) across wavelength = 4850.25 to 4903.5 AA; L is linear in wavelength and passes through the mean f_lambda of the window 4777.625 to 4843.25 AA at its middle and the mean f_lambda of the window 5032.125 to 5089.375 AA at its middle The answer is 8.1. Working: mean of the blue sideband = 4.07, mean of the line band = 3.14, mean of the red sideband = 2.68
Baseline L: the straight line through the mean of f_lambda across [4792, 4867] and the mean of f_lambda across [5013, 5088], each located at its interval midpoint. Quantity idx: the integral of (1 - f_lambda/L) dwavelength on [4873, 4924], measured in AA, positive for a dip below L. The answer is 6.7 AA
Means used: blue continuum 3.75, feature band 2.97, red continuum 2.69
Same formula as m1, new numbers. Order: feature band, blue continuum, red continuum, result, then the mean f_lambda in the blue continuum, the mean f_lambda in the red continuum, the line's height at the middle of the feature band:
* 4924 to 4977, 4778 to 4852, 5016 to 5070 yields 0.14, 3.97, 2.69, 3.21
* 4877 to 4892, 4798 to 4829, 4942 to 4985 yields 0.13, 4.04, 2.79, 3.45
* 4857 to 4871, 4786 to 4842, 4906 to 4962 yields 0.10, 4.03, 2.84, 3.53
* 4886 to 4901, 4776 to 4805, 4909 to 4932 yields 0.08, 4.44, 2.88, 3.21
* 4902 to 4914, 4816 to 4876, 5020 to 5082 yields 0.13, 3.46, 2.69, 3.23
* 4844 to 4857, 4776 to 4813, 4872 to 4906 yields 0.07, 4.38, 3.02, 3.57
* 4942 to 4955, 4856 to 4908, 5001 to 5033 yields 0.02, 3.08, 2.76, 2.92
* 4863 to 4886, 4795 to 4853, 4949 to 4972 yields 0.09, 3.82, 2.79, 3.44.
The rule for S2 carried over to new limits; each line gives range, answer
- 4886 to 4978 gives 2.86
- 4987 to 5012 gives 2.81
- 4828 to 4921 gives 3.17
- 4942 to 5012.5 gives 2.8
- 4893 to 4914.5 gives 2.88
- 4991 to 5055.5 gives 2.72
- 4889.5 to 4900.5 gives 2.91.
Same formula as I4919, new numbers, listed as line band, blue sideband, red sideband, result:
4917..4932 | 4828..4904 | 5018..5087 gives 1.1 AA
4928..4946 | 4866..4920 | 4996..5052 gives 0.7 AA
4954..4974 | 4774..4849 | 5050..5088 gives 2.9 AA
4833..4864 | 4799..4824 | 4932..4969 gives 3.0 AA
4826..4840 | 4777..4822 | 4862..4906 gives 0.9 AA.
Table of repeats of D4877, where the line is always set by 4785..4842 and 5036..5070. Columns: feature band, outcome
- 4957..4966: 1.52 AA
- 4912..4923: 1.72 AA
